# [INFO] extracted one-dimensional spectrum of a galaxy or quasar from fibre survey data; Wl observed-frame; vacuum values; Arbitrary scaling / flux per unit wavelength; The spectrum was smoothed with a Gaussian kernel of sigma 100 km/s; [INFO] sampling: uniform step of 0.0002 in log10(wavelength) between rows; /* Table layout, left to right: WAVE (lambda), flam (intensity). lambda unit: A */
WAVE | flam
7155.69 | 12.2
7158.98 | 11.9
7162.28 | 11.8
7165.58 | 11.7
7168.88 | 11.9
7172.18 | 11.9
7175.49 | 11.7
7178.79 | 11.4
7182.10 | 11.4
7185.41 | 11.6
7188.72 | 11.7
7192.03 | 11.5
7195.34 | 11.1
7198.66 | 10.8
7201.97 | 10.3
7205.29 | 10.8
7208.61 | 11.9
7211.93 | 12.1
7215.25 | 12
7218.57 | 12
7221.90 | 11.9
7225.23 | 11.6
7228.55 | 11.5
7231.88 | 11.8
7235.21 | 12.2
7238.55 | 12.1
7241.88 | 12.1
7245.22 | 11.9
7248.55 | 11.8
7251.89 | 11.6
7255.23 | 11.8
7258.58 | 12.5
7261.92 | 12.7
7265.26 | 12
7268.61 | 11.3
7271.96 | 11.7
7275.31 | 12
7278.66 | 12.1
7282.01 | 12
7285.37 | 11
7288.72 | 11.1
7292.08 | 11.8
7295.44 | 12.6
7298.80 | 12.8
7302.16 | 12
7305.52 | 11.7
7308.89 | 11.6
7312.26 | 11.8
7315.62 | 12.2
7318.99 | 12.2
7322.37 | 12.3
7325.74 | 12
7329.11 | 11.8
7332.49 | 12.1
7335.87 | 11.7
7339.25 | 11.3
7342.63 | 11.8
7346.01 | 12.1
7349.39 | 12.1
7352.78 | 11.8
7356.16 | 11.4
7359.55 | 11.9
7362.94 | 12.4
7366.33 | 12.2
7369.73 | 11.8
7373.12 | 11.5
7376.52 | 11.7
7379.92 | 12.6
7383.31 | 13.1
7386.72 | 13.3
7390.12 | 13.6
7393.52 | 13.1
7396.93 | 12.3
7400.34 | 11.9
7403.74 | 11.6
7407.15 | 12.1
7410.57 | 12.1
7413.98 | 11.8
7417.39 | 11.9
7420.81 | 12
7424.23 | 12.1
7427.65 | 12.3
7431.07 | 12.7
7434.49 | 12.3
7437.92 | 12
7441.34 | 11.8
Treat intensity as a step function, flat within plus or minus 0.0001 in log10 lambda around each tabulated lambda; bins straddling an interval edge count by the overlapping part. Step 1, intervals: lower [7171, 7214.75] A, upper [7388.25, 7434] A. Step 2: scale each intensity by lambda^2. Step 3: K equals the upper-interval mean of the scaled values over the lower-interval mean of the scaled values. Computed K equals 1.14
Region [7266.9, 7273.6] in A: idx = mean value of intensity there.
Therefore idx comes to 11.5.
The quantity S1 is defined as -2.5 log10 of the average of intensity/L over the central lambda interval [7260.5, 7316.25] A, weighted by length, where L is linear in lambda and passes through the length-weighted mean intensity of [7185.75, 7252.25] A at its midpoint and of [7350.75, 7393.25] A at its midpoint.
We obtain 0.00 mag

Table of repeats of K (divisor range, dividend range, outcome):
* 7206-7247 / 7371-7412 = 1.09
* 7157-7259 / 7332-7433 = 1.09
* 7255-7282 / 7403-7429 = 1.04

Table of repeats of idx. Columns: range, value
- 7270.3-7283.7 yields 11.9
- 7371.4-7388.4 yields 12.4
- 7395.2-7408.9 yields 12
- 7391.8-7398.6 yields 12.7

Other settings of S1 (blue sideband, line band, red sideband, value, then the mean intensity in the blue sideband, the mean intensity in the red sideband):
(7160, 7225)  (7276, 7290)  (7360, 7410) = 0.031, 11.6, 12.4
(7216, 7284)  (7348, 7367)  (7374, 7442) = 0.021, 11.9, 12.3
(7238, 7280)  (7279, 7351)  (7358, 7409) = 0.020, 12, 12.3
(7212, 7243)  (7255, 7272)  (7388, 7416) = -0.004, 11.9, 12.3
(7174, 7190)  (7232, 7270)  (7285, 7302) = -0.018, 11.6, 11.9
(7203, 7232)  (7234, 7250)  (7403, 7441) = -0.025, 11.7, 12.1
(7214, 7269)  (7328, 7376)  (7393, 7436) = 0.020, 11.9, 12.1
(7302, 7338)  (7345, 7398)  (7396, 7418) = -0.033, 11.9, 12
